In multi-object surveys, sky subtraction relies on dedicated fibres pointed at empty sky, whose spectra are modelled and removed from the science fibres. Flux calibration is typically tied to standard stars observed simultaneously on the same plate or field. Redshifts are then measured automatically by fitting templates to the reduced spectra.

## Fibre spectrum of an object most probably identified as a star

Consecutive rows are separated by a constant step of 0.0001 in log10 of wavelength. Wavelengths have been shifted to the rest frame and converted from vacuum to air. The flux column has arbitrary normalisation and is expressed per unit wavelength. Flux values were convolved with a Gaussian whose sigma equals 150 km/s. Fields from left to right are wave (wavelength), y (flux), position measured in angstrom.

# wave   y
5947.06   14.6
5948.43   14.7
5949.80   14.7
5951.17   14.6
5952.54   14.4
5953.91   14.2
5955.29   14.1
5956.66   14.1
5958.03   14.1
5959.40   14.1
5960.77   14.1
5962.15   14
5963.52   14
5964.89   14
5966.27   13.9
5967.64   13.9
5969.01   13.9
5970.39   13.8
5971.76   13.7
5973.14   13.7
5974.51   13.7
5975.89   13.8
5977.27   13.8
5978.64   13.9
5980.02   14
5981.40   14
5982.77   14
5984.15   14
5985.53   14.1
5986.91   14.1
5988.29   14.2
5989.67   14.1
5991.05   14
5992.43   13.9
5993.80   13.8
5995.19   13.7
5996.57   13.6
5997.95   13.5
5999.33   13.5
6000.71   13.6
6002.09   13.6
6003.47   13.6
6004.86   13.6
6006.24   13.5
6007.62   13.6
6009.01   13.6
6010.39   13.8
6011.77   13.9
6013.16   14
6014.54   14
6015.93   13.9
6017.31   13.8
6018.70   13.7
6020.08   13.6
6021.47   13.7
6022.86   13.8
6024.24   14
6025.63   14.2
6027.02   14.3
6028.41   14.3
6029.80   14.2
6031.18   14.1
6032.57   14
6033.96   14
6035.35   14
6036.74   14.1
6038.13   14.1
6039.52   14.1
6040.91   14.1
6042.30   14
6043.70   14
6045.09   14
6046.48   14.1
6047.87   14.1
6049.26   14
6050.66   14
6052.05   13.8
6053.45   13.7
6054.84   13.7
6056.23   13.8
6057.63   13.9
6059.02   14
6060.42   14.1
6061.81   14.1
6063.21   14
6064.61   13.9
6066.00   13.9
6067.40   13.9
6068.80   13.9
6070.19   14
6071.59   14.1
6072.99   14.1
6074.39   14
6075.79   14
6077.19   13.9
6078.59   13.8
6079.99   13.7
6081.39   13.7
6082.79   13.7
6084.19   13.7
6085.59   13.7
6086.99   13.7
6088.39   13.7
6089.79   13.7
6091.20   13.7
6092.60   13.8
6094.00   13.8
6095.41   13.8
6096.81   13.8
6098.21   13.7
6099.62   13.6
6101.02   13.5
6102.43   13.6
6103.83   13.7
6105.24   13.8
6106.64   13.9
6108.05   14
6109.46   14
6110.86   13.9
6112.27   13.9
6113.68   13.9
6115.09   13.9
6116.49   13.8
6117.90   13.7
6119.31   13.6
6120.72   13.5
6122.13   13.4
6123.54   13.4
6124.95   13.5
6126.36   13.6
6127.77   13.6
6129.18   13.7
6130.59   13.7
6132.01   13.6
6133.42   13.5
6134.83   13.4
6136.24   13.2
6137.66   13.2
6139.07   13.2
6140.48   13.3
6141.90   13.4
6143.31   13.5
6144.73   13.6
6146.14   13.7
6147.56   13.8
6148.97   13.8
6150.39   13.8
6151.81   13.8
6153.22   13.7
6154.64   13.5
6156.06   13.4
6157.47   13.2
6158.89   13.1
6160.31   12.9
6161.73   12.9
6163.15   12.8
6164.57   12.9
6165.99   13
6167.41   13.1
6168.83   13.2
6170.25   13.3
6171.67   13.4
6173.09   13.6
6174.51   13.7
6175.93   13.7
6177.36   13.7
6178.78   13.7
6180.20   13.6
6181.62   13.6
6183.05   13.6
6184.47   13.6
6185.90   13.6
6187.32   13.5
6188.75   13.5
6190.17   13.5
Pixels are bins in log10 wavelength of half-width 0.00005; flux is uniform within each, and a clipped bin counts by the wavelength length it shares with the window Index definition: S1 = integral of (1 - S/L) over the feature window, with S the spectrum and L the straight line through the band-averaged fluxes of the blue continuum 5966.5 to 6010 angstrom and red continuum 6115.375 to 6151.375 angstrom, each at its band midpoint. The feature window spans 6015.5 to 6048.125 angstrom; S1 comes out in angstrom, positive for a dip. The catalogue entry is -0.7 angstrom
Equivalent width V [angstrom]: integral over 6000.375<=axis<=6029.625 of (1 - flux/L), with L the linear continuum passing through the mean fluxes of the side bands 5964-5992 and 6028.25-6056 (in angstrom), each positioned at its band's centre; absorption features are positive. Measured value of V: 0.3 angstrom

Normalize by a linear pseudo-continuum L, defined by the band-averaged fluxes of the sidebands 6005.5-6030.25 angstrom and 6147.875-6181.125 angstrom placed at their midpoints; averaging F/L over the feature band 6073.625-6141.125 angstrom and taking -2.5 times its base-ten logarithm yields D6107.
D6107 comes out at -0.01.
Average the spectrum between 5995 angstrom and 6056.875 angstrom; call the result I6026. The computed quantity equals 13.9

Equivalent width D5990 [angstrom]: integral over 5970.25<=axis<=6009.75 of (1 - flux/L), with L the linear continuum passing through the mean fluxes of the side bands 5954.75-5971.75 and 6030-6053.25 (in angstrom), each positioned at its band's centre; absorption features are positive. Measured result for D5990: 0.6 angstrom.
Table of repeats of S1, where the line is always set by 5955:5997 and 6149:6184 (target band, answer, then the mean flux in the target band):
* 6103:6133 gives -0.4 angstrom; 13.7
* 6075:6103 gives -0.2 angstrom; 13.7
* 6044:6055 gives -0.2 angstrom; 13.9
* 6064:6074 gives -0.2 angstrom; 14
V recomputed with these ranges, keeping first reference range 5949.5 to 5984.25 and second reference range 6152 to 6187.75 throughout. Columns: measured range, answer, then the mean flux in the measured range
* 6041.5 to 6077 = -0.6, 14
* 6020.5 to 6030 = -0.2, 14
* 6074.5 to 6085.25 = -0.1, 13.8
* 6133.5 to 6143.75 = 0.1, 13.3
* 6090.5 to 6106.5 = -0.1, 13.7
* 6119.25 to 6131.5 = 0.0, 13.5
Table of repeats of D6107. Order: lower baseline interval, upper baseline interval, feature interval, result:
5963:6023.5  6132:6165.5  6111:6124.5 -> -0.02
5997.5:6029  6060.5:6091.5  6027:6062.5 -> -0.02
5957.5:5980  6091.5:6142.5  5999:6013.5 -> 0.01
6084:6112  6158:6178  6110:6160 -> -0.01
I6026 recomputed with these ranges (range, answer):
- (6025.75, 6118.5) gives 13.9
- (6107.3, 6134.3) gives 13.7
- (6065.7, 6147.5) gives 13.7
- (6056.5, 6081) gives 13.9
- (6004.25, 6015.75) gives 13.8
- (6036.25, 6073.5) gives 14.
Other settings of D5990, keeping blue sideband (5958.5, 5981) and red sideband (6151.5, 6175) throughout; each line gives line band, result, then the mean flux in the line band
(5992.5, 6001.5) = 0.1 angstrom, 13.6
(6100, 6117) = -0.5 angstrom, 13.8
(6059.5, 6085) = -0.7 angstrom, 13.9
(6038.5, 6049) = -0.3 angstrom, 14.1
